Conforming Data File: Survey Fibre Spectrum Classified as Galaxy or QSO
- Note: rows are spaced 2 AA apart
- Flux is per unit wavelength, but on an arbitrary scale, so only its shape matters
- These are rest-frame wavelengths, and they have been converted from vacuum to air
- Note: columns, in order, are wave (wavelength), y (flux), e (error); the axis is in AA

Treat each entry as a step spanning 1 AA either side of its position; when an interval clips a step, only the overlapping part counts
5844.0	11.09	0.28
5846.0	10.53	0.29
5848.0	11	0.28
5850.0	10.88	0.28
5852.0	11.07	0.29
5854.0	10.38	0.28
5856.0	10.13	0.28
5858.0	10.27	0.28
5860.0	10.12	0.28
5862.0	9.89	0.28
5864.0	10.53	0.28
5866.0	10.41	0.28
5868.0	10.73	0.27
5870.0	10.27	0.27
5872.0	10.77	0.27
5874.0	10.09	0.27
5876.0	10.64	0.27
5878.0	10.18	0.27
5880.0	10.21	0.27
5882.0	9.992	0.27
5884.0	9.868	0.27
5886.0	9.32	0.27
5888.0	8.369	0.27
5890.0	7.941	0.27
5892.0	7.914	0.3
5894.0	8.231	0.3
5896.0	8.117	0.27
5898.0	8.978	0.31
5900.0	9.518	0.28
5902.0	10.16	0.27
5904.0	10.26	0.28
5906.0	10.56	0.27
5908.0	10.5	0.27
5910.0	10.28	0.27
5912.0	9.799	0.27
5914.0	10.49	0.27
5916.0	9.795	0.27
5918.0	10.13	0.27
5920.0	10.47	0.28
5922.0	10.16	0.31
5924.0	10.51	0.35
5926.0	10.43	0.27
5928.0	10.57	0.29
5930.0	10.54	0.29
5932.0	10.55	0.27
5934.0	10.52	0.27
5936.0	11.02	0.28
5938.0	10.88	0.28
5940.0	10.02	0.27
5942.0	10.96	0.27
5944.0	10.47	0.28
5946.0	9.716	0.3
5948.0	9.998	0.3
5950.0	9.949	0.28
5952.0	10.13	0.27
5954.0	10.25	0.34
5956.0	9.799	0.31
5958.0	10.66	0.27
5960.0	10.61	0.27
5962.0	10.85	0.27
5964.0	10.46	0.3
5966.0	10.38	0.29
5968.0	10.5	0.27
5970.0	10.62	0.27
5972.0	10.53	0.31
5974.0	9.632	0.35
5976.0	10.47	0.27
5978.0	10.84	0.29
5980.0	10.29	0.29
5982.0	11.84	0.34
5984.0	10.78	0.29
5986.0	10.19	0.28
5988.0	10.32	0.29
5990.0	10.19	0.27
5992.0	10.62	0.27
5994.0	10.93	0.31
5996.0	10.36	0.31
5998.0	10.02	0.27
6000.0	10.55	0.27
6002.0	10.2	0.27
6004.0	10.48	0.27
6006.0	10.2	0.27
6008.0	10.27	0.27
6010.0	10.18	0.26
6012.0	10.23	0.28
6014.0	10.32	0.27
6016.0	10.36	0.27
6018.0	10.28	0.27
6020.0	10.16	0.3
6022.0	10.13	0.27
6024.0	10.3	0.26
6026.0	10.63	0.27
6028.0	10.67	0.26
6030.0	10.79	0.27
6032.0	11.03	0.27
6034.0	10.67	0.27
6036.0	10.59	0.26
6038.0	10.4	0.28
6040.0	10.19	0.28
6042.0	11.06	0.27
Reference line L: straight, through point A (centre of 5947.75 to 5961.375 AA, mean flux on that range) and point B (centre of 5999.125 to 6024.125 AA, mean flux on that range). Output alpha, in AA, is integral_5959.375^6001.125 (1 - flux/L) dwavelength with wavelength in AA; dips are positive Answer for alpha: -1.1 AA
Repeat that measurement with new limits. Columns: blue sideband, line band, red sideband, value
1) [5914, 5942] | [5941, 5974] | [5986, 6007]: 0.2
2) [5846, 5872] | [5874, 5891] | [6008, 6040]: 1.4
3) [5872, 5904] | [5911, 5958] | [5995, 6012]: -2.8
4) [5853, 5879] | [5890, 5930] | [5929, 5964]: 2.2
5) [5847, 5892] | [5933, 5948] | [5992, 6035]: -0.3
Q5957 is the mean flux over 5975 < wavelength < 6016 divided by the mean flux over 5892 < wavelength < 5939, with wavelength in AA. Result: 1.04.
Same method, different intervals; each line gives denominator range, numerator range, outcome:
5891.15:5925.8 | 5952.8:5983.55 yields 1.08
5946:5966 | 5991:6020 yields 1.01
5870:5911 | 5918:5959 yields 1.08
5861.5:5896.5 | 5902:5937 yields 1.08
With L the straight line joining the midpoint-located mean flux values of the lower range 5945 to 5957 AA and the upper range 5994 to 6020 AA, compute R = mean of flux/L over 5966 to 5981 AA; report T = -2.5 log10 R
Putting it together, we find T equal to -0.03 mag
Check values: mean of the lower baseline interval 9.97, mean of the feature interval 10.4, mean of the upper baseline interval 10.3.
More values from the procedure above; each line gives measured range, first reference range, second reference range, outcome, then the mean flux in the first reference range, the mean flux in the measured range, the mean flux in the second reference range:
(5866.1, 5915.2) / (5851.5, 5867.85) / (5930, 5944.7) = 0.079 mag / 10.3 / 9.73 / 10.6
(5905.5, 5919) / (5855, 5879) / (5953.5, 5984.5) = 0.022 mag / 10.3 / 10.2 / 10.5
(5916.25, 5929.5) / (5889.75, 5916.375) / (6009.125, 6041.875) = -0.075 mag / 9.5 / 10.4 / 10.5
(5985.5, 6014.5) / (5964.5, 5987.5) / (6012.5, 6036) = 0.018 mag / 10.5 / 10.3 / 10.5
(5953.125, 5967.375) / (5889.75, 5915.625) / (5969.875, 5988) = -0.014 mag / 9.49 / 10.4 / 10.6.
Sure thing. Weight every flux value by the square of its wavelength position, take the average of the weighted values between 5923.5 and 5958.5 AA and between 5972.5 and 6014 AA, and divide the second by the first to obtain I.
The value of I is 1.02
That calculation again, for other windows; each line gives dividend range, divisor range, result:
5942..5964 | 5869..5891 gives 1.08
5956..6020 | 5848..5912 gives 1.09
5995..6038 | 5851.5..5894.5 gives 1.10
